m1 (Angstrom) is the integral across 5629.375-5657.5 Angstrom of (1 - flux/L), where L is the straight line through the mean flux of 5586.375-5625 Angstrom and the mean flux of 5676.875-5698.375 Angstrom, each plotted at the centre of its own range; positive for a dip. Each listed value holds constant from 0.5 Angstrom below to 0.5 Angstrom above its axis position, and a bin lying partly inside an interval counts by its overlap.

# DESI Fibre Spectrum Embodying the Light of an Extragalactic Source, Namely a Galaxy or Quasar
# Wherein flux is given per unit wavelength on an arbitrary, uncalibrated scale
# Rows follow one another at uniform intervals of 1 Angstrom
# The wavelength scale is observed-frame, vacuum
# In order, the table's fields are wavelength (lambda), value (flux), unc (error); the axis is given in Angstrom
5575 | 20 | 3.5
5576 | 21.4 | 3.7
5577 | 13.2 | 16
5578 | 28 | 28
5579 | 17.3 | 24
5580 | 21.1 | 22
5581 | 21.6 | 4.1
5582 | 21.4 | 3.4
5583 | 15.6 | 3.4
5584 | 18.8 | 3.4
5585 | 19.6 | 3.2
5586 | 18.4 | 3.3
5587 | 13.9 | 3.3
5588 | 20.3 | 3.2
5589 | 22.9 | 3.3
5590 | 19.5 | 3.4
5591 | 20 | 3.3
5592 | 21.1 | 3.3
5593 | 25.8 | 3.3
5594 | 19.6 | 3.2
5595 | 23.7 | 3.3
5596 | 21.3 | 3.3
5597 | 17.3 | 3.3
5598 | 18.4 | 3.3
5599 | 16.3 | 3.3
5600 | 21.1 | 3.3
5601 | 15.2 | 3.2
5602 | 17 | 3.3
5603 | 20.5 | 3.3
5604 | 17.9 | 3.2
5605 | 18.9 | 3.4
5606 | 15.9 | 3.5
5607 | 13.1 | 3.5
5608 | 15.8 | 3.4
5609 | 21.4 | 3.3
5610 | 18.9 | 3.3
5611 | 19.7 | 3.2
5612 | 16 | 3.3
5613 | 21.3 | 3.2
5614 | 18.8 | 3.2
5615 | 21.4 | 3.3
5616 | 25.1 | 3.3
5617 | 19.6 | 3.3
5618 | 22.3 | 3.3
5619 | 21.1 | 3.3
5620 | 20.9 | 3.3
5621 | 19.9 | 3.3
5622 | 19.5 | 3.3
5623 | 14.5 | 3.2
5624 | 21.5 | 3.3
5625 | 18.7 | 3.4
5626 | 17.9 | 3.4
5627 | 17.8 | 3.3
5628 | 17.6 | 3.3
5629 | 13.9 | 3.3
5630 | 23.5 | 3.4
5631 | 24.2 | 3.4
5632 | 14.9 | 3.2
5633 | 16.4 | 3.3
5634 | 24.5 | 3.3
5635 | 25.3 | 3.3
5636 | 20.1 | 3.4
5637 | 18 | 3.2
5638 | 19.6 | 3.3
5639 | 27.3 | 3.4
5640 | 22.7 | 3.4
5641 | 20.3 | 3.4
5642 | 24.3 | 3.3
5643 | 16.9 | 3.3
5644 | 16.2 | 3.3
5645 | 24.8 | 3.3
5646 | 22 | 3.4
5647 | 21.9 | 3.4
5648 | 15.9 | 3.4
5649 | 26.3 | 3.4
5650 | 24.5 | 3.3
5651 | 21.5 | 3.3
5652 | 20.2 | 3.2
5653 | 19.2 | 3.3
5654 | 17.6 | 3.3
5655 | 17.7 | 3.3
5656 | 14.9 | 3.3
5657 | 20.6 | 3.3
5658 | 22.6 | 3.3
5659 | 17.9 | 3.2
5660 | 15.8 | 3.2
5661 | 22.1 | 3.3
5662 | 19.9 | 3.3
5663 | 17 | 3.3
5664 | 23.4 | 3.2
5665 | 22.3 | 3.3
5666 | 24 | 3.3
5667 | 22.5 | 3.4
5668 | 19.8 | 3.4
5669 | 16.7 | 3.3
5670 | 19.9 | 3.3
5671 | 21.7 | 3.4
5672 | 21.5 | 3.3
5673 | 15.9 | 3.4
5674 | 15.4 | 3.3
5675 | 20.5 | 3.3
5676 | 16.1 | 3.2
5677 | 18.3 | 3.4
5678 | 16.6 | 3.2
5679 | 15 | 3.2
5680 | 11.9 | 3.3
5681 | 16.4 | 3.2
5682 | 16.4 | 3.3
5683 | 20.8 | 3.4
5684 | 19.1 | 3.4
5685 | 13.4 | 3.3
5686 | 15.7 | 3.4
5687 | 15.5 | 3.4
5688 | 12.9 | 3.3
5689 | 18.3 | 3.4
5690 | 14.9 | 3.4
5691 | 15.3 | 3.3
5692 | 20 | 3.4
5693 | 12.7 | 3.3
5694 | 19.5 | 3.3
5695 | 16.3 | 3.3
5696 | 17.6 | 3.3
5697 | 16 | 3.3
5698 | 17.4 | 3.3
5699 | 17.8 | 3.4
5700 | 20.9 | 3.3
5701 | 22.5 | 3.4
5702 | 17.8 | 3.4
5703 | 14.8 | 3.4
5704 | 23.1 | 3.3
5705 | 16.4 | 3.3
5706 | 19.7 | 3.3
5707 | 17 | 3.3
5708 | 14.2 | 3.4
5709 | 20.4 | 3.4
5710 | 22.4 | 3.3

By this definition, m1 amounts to -4.3 Angstrom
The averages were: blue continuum 19.4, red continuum 16.3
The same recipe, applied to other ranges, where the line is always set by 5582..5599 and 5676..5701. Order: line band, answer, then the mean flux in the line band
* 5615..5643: -2.8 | 20.4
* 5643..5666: -3.2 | 20.2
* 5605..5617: 0.1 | 18.9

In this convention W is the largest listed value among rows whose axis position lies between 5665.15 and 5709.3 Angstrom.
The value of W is 24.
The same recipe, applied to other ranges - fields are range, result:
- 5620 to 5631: 24.2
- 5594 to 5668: 27.3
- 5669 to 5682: 21.7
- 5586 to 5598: 25.8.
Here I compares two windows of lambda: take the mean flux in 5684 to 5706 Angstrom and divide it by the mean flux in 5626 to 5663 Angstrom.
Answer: 0.85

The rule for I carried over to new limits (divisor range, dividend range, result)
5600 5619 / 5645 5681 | 1.03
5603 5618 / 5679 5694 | 0.84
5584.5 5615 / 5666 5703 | 0.92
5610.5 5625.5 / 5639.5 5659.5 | 1.02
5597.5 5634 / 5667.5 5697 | 0.90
